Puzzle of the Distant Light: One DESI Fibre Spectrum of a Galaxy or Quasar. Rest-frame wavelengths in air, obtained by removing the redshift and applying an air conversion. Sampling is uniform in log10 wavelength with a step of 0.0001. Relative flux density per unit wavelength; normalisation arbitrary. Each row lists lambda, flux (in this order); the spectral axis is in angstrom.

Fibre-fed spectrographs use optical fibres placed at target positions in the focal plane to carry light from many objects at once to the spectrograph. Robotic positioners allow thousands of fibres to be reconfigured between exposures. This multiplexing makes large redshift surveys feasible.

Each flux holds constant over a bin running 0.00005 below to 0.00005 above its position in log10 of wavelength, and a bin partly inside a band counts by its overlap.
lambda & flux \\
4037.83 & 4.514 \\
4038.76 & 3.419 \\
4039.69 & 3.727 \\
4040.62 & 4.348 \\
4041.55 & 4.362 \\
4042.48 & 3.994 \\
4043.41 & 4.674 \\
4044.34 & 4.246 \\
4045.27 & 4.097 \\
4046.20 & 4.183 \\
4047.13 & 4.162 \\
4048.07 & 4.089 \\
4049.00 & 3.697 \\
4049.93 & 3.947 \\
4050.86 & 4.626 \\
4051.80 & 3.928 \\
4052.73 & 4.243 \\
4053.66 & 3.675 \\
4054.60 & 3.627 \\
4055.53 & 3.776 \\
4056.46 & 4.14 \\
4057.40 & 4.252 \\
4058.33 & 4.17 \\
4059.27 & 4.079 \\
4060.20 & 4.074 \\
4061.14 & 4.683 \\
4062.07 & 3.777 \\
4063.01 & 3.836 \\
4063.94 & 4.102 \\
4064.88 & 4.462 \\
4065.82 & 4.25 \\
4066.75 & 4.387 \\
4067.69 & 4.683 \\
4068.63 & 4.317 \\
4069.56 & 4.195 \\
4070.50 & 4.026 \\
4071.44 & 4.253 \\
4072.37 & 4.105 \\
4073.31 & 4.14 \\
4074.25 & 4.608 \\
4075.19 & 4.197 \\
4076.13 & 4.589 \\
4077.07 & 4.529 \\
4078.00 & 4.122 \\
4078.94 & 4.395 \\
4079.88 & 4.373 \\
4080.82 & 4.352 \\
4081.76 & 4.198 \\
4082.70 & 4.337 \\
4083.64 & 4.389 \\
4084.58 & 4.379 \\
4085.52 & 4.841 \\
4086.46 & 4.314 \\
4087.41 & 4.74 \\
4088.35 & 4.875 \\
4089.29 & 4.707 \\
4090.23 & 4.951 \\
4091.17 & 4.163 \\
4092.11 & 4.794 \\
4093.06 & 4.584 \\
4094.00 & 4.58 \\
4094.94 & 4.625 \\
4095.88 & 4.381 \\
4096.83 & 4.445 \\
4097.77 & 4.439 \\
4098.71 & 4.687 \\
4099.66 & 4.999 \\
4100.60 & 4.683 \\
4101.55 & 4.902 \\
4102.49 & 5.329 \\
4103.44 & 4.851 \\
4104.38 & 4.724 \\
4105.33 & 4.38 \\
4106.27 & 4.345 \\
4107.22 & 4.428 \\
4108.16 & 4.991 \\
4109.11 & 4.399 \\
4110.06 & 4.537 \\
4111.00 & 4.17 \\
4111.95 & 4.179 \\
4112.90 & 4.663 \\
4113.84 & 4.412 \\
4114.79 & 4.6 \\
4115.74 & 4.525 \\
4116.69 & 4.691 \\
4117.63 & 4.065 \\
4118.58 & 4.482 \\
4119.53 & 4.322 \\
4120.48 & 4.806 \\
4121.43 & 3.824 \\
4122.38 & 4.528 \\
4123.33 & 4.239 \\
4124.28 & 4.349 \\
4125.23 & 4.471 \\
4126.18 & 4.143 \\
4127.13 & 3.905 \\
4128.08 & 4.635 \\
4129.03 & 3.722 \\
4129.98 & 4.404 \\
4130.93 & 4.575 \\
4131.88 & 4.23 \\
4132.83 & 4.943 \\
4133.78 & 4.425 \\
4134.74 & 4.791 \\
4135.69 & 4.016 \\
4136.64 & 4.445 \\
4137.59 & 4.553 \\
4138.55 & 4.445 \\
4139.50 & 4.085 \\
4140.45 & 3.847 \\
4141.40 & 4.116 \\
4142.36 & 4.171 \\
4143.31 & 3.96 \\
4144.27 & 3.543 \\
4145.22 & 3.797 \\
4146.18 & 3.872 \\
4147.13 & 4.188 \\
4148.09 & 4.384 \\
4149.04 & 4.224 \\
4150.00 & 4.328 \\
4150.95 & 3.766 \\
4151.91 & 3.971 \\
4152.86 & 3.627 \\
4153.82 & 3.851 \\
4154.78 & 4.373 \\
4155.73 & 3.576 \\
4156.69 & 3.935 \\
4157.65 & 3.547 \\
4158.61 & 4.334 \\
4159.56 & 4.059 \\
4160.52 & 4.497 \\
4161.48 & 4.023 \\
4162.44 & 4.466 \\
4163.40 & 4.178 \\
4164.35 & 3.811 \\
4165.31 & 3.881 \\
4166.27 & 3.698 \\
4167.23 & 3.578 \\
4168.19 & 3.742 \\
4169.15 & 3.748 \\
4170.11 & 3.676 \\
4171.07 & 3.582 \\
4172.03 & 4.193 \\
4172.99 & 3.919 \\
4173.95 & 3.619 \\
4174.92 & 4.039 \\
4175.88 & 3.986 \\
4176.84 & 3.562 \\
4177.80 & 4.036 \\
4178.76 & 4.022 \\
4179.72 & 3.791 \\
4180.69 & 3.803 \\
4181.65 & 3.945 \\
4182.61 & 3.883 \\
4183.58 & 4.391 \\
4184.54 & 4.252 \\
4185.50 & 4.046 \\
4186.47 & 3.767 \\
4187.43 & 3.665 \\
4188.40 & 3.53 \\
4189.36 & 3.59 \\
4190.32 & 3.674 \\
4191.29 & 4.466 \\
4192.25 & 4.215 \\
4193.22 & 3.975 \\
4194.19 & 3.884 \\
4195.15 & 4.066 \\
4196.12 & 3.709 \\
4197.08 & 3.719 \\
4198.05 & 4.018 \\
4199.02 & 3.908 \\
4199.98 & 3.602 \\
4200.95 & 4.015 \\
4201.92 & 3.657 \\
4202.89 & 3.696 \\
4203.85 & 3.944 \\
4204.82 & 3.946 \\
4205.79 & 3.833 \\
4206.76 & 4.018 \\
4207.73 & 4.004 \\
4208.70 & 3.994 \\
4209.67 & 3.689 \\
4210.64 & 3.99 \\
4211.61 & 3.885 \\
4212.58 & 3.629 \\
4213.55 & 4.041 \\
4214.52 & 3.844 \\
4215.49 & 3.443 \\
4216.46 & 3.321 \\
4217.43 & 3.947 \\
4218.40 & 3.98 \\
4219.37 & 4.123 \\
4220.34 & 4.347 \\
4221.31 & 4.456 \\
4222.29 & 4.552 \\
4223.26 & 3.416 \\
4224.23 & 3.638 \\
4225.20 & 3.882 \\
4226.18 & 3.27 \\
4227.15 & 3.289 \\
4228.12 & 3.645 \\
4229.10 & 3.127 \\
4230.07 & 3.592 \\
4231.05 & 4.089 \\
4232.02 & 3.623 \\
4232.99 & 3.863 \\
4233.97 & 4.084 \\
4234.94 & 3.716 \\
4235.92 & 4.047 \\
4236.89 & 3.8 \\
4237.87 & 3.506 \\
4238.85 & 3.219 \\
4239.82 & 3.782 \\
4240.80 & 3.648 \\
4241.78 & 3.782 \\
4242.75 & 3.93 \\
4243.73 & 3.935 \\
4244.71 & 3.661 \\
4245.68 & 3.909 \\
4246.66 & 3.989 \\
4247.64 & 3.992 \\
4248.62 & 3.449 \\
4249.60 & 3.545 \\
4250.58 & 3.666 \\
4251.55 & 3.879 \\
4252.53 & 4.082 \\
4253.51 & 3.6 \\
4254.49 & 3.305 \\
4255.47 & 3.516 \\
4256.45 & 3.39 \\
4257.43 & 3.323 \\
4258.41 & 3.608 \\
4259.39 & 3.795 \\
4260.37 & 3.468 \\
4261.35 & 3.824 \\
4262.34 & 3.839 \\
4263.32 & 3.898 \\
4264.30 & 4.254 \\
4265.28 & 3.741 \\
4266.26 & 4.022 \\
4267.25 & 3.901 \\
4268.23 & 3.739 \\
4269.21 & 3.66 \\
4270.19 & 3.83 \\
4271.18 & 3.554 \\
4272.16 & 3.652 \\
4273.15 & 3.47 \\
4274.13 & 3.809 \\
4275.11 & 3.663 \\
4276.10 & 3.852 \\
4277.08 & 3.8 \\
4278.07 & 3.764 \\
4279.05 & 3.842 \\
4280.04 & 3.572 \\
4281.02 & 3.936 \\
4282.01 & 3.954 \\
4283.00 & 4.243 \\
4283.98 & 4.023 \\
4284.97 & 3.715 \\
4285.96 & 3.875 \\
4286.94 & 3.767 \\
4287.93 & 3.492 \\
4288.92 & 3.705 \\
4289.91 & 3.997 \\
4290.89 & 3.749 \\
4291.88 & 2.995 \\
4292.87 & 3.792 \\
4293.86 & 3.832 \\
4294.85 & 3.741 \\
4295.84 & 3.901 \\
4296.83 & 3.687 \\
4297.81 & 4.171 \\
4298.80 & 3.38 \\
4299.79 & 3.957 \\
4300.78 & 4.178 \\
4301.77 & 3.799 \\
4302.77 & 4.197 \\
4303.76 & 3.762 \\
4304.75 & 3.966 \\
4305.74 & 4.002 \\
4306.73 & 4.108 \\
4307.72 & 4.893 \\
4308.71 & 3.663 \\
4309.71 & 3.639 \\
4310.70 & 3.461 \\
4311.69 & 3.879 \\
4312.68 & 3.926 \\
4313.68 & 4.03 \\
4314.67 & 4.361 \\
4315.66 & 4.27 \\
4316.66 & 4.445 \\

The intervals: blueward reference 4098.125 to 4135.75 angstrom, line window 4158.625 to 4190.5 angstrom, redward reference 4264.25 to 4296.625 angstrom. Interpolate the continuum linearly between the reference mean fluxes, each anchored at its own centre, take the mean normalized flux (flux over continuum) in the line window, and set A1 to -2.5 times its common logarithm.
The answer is 0.088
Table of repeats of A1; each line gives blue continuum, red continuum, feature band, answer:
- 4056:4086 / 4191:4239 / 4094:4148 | -0.068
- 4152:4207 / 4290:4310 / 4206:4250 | 0.028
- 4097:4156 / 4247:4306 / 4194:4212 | 0.048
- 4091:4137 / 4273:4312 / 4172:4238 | 0.081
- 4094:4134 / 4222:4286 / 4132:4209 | 0.055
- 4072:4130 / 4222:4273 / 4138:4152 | 0.052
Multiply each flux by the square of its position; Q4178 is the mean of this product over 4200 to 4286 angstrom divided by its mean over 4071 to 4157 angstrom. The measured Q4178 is 0.9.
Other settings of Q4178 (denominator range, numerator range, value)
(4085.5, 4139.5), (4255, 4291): 0.90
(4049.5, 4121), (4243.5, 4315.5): 0.95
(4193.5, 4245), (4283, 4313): 1.05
